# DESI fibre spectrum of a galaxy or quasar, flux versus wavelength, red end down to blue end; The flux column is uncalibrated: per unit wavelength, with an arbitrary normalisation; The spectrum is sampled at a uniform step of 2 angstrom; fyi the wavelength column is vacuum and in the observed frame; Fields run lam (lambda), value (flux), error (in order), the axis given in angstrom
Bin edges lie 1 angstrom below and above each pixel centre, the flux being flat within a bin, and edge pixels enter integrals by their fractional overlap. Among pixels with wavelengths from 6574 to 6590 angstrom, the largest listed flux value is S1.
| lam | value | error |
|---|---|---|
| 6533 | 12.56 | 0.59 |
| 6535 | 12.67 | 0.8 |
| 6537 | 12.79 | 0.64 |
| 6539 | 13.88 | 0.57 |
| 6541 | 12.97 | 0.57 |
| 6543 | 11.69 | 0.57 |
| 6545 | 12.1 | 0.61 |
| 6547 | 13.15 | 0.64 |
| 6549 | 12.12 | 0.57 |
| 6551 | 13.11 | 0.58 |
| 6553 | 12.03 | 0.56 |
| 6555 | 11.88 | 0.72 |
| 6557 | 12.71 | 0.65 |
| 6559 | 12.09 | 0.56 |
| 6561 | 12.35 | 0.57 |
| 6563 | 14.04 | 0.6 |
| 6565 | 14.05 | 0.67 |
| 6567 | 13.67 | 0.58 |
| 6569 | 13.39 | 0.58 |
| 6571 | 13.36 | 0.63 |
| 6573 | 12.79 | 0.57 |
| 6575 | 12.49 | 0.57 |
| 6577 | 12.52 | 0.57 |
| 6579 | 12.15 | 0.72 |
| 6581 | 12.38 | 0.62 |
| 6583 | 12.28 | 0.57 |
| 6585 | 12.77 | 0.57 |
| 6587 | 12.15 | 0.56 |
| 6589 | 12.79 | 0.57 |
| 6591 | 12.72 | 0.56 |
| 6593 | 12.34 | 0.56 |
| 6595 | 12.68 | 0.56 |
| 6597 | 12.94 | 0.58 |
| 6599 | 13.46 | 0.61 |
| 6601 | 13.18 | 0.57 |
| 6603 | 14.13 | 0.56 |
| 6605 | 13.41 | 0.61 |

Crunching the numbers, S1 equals 12.79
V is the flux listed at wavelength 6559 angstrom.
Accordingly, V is 12.09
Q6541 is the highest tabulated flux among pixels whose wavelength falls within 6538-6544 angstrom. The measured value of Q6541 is 13.88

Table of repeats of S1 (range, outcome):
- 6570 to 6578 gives 13.36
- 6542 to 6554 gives 13.15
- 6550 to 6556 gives 13.11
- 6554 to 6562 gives 12.71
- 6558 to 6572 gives 14.05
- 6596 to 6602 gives 13.46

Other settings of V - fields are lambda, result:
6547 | 13.15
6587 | 12.15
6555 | 11.88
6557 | 12.71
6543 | 11.69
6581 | 12.38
